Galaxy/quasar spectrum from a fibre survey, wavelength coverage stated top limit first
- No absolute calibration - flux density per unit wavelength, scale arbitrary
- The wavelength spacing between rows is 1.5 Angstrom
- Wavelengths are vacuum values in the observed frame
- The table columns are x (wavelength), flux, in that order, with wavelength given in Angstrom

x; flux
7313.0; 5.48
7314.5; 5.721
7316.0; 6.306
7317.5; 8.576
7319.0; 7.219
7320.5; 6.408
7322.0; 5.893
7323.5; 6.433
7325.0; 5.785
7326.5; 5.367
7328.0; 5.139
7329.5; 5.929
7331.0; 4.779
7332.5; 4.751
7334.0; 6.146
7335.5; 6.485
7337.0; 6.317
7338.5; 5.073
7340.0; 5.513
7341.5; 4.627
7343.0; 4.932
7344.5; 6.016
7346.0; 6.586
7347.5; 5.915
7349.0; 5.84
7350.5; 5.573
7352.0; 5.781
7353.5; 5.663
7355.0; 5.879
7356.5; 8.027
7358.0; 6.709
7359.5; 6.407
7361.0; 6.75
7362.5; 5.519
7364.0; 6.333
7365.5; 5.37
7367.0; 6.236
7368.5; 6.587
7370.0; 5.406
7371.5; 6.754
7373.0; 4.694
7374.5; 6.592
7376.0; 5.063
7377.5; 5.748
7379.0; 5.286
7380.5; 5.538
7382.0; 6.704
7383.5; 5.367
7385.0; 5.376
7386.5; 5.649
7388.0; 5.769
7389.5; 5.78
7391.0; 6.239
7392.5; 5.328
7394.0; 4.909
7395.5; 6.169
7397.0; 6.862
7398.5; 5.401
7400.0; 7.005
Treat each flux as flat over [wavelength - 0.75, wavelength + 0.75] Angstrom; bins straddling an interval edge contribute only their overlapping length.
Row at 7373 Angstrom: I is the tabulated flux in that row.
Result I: 4.694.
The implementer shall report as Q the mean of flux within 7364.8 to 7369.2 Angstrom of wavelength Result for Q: 6.07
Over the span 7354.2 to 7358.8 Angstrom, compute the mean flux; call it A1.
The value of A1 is 6.85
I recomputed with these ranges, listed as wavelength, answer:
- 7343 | 4.932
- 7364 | 6.333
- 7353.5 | 5.663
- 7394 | 4.909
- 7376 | 5.063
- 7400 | 7.005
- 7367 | 6.236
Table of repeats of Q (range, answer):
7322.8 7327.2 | 5.86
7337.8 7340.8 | 5.29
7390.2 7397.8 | 5.9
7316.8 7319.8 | 7.86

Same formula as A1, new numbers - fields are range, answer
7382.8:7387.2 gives 5.46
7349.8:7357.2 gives 6.18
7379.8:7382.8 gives 6.12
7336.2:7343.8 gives 5.31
